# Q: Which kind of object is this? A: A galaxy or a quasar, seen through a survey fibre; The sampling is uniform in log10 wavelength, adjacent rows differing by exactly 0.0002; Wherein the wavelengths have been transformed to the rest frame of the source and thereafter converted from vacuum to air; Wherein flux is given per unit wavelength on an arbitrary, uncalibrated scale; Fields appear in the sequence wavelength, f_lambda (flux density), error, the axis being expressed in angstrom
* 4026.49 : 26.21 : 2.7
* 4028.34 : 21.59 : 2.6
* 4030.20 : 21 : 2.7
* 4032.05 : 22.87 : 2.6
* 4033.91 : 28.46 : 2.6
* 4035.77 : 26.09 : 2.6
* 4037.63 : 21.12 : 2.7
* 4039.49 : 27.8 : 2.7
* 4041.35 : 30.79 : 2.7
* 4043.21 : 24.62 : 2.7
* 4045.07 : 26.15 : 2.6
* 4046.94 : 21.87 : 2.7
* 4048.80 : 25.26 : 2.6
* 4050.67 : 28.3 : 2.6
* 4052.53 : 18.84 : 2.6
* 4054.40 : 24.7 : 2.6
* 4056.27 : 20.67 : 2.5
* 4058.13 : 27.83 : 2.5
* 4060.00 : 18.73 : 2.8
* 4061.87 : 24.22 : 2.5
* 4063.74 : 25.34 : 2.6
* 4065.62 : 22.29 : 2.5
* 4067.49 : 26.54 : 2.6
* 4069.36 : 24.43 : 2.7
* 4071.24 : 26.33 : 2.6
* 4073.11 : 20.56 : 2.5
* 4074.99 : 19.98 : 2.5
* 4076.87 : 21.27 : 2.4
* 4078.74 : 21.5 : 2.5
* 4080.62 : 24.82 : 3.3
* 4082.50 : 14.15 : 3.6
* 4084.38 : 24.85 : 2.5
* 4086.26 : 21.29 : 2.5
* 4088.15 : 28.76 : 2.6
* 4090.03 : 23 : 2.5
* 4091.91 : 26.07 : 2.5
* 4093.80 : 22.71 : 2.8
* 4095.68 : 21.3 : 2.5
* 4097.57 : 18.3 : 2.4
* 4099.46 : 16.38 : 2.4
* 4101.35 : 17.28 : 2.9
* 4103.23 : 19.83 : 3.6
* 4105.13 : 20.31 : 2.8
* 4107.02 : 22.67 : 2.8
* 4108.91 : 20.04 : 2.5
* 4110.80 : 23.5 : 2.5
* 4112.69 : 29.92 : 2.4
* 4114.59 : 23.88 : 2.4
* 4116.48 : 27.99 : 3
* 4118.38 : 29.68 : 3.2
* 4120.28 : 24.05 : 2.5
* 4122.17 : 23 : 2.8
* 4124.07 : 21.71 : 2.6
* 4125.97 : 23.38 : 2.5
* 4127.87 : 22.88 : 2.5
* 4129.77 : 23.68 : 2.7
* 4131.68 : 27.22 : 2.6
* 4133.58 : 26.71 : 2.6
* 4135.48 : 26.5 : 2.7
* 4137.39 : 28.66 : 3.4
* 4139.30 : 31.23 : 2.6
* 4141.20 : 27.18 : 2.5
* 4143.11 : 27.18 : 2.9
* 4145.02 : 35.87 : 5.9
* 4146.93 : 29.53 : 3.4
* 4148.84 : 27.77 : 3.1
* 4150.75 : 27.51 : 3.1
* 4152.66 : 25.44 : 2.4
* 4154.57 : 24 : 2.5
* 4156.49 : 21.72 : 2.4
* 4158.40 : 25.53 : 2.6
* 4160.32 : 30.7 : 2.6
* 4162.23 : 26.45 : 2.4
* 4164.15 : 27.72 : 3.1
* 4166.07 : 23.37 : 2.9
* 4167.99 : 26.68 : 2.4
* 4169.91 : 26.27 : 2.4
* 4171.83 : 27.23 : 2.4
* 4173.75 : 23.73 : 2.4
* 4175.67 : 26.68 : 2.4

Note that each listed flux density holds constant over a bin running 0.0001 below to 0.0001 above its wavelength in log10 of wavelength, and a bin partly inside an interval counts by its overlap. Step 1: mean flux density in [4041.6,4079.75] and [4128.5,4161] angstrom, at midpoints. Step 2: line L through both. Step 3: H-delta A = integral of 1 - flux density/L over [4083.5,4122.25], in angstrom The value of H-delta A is 3.7 angstrom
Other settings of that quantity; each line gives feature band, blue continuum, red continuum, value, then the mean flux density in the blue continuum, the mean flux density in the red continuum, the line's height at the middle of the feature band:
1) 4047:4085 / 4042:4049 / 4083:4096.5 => 1.94 angstrom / 24.7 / 23.7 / 24.2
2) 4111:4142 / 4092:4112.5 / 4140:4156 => -1.89 angstrom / 20.8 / 27.9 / 24.6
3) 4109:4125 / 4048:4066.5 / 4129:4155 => 0.85 angstrom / 23.6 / 27.9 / 26.6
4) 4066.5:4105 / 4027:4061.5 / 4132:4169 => 5.34 angstrom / 24.3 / 27.3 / 25.5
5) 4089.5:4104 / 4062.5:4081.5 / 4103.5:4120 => 2.11 angstrom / 23.3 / 24.5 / 24.1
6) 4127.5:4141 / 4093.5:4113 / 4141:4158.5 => -0.95 angstrom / 20.8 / 27.2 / 25.1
